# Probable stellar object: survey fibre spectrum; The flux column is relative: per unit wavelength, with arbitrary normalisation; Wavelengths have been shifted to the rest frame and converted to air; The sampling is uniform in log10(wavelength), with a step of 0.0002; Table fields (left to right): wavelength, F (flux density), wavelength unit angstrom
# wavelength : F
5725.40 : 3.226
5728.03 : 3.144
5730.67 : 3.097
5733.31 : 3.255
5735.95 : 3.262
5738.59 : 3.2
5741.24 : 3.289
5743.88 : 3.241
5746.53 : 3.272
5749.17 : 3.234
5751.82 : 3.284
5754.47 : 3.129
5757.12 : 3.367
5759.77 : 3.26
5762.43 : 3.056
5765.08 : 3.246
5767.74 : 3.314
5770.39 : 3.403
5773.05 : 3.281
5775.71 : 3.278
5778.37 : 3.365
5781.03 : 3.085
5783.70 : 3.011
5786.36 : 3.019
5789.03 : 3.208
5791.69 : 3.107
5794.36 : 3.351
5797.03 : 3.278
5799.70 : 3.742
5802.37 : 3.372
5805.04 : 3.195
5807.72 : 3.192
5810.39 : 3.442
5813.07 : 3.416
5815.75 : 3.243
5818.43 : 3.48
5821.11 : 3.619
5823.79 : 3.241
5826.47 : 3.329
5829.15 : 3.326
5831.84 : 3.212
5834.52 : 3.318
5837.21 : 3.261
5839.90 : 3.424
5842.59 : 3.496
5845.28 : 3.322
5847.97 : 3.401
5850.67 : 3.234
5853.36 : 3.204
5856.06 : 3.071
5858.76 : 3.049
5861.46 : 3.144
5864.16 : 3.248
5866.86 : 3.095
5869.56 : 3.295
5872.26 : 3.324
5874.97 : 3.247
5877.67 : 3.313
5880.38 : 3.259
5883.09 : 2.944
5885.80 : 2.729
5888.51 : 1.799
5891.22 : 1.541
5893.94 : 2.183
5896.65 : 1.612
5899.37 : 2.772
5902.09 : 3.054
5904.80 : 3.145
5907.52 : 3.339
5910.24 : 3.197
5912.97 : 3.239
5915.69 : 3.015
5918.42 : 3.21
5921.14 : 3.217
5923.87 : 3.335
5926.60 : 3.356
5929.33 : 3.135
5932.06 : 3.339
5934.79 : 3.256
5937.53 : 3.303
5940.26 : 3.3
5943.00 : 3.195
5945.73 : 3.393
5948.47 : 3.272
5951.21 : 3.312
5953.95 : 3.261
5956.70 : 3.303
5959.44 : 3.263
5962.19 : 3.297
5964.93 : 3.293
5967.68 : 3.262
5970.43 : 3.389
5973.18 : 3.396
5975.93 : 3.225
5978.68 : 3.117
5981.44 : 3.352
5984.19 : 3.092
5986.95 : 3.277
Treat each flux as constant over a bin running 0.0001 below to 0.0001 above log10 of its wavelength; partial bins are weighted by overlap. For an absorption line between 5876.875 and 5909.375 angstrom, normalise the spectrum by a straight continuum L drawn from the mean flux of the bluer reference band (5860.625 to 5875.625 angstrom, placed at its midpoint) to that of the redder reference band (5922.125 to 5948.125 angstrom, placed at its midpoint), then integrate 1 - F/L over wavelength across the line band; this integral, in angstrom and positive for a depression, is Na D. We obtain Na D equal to 6.1 angstrom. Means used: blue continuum 3.23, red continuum 3.29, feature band 2.64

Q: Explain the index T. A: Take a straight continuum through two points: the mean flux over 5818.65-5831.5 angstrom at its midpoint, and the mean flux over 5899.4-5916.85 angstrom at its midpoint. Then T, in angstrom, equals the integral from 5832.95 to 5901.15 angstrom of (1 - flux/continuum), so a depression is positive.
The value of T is 6.06 angstrom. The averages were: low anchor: 3.38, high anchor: 3.14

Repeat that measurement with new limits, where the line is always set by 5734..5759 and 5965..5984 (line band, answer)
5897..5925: 1.50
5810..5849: -1.24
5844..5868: 0.50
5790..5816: -0.61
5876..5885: 0.33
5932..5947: -0.09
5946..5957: -0.07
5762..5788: 0.37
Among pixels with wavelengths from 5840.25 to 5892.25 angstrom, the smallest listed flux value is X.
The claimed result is 1.541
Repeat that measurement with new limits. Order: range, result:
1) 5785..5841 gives 3.019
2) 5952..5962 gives 3.261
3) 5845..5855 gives 3.204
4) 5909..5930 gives 3.015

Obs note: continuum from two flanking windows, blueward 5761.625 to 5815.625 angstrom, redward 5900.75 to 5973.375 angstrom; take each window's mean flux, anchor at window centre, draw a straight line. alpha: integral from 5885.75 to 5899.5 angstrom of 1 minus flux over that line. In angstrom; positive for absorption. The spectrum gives 5.37 angstrom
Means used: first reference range 3.27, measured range 1.99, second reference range 3.26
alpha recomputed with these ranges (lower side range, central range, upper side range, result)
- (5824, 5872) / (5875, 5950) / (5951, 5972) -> 6.77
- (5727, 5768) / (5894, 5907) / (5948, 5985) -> 2.46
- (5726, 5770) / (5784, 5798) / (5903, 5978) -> 0.27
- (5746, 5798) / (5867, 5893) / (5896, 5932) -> 2.44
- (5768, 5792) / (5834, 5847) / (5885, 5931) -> -1.48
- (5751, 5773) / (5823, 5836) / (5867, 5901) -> -1.53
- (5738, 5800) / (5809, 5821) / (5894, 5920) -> -1.08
